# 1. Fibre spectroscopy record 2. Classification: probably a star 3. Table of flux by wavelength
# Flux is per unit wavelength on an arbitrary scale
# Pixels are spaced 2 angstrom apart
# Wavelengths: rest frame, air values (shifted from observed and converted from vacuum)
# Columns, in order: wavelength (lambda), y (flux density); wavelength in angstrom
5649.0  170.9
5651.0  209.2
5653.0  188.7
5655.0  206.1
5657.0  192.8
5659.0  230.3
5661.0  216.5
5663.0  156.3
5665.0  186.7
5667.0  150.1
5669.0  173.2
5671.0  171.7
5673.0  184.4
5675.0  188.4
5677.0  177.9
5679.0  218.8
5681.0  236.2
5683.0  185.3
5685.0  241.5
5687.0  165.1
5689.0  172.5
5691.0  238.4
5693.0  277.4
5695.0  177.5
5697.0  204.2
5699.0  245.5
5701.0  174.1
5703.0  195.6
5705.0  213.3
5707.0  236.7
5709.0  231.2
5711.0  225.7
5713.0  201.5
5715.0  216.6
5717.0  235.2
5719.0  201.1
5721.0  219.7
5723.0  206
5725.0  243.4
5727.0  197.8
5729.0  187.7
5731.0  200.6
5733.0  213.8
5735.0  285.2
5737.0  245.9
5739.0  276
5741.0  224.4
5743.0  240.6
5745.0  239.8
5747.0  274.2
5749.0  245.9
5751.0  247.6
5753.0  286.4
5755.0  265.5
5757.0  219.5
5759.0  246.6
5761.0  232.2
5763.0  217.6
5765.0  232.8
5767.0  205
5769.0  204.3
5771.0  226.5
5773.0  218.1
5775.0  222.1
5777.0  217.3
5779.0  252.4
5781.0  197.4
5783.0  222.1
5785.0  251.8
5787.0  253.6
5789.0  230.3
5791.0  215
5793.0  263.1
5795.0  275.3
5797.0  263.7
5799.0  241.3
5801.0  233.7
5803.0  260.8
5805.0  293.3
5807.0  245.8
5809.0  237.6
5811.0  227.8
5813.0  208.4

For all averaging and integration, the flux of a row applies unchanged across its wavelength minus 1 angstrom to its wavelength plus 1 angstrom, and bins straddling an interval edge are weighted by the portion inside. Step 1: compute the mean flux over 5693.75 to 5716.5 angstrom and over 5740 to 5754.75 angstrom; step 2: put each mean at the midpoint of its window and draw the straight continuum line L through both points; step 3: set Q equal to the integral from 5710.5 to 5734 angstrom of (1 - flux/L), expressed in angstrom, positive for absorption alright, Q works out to 1.64 angstrom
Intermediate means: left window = 212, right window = 252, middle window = 212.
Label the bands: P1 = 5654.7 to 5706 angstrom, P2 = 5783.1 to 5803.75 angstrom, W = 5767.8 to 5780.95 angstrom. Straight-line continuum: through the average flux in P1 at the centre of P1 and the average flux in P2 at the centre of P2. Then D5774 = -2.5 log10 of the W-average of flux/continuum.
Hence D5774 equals 0.09 mag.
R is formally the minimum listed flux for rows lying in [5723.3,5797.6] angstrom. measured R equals 187.7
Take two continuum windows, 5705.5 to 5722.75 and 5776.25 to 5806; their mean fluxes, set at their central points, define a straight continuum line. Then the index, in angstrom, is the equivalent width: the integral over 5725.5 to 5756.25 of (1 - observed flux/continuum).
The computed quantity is -1.7 angstrom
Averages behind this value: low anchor 220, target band 242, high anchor 245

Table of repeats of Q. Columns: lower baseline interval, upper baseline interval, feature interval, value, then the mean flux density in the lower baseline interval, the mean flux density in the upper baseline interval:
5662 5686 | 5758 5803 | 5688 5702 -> -1.1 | 189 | 233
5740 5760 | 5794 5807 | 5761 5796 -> 3.5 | 249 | 260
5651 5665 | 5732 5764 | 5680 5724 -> 1.7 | 198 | 248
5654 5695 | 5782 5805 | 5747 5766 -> -1.0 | 198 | 248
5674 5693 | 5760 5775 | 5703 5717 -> -0.6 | 207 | 220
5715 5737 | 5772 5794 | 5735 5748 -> -1.7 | 220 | 231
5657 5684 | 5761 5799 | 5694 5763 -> -5.0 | 191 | 232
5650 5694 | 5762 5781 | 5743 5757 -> -2.6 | 199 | 221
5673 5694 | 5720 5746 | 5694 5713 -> 0.5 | 209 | 229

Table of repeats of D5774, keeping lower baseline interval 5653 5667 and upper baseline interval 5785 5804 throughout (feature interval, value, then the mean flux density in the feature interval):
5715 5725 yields 0.00 mag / 218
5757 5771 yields 0.06 mag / 223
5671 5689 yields 0.03 mag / 197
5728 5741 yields -0.05 mag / 234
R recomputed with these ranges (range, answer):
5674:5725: 165.1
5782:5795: 215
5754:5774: 204.3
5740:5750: 224.4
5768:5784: 197.4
